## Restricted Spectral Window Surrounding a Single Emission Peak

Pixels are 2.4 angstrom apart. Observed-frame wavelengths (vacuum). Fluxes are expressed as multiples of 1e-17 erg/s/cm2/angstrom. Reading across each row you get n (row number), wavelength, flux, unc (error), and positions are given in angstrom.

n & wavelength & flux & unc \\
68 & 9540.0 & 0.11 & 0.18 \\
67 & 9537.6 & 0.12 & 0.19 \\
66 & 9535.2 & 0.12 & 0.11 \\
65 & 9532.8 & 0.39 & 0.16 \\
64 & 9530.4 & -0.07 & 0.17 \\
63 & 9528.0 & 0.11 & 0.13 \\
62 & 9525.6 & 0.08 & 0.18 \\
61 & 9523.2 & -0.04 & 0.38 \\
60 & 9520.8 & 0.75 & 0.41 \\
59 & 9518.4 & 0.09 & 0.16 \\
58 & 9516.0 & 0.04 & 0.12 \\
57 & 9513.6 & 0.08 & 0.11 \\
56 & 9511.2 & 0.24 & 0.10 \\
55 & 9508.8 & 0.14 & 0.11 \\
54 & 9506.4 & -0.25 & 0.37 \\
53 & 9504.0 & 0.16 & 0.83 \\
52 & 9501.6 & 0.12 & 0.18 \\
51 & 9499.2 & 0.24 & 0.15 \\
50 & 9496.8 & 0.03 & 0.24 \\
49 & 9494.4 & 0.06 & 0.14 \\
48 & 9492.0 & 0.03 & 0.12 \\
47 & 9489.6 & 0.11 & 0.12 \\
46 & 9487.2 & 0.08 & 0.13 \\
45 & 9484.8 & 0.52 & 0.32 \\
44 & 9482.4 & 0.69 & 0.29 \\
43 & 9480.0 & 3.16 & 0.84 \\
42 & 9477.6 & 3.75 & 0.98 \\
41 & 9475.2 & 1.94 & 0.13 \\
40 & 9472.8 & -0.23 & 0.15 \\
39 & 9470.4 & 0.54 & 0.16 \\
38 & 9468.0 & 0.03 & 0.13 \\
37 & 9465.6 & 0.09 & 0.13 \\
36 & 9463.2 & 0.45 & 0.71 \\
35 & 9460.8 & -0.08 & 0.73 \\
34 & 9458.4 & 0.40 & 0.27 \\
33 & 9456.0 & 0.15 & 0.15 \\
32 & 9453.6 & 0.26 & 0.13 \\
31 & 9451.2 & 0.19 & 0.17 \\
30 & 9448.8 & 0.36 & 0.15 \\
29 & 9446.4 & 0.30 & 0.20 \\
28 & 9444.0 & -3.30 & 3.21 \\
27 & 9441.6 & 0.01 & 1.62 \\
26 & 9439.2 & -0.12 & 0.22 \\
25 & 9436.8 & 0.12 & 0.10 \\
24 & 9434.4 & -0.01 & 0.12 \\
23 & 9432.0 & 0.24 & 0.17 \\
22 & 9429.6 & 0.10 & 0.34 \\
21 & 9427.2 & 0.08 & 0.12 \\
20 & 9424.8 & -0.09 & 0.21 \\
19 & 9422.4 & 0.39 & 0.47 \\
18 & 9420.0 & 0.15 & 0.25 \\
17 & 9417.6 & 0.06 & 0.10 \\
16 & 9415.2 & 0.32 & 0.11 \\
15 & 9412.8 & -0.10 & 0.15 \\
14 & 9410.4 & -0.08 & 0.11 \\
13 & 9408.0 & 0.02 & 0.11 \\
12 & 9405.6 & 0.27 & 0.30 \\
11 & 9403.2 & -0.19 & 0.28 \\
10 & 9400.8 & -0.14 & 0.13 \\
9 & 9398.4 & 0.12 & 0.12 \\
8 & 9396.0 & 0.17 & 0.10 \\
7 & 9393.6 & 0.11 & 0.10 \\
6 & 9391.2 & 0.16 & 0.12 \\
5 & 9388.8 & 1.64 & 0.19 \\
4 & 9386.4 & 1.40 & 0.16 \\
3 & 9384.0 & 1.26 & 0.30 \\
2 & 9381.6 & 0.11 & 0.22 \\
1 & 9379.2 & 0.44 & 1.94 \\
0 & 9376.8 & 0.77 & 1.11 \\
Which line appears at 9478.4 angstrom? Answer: [O III] 5007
